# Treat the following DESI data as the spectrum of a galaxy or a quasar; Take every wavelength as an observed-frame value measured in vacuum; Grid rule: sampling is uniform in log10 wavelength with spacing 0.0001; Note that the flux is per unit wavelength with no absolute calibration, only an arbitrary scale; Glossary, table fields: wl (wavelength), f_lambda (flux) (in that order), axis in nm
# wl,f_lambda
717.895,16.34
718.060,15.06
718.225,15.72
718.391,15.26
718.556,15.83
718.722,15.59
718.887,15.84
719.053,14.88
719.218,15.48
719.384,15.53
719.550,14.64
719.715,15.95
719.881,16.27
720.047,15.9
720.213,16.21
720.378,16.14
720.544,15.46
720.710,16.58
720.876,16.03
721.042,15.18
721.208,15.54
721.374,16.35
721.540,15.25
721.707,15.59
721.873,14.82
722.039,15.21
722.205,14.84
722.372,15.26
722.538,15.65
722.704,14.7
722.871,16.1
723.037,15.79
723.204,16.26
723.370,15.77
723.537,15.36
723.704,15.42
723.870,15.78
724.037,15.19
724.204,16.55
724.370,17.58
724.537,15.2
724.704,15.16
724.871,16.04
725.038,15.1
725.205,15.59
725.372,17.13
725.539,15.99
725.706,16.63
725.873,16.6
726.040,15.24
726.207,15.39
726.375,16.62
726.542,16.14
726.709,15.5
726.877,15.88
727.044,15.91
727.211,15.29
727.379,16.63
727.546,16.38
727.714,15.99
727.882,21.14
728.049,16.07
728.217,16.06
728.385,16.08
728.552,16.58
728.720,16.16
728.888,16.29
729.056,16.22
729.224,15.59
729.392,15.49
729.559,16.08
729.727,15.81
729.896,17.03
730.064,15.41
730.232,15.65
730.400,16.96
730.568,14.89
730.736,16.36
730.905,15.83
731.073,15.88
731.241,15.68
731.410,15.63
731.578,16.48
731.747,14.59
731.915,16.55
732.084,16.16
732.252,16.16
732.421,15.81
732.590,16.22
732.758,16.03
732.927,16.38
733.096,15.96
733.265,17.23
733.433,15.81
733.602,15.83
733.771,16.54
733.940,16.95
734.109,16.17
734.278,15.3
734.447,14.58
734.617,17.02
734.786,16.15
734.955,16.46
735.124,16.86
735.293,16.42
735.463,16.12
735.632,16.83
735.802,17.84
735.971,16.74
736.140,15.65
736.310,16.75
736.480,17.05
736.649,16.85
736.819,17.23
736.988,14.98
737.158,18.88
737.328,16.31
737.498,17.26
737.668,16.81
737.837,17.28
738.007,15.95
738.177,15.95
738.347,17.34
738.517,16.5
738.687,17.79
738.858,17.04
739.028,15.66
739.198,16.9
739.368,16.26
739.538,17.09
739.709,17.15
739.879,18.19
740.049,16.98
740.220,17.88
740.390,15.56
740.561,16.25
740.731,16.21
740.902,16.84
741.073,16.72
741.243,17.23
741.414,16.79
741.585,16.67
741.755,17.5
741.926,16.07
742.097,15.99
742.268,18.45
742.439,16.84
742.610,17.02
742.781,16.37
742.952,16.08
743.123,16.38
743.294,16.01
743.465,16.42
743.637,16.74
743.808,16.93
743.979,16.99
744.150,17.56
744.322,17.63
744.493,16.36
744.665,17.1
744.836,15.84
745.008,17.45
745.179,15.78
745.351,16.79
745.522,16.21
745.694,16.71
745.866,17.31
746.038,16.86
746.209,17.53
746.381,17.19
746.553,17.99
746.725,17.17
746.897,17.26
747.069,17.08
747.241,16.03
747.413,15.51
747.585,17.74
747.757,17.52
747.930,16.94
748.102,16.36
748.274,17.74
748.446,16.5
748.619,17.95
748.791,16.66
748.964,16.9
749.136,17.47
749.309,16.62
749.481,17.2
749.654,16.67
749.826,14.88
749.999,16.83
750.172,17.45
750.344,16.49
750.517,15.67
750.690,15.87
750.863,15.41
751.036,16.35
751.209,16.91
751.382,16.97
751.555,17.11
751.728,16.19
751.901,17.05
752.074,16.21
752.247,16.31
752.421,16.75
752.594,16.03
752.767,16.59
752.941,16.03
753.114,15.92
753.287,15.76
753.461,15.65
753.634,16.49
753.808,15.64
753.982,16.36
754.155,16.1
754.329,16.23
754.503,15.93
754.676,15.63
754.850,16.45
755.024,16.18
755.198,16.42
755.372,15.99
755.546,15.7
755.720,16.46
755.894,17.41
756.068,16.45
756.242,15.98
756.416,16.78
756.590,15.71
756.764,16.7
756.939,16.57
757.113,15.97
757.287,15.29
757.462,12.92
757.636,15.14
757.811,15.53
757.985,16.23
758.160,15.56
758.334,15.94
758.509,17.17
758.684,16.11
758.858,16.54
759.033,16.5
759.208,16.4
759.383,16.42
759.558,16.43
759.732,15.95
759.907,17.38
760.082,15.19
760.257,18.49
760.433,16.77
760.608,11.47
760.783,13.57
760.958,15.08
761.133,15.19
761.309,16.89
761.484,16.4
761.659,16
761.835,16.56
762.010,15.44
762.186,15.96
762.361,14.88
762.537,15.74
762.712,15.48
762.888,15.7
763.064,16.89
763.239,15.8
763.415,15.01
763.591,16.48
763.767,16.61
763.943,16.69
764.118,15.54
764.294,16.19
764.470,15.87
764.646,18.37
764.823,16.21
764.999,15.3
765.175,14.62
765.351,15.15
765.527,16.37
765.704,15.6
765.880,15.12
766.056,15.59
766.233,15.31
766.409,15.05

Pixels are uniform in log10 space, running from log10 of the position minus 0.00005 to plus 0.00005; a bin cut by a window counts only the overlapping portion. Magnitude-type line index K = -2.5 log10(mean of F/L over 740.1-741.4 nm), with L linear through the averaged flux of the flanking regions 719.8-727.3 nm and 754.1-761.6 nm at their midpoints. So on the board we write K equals -0.05 mag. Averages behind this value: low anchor 15.8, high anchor 16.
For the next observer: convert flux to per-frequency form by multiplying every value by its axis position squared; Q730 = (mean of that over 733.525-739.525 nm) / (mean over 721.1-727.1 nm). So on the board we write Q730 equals 1.09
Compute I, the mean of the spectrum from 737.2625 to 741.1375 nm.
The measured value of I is 16.8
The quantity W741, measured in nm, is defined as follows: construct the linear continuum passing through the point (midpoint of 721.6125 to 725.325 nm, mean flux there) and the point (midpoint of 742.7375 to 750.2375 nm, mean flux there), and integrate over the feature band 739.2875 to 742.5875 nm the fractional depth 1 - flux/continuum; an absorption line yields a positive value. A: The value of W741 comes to -0.069 nm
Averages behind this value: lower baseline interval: 15.6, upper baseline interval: 16.8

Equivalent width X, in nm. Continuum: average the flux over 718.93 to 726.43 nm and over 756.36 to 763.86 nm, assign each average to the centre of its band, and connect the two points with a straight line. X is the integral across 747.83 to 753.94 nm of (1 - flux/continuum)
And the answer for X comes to -0.26 nm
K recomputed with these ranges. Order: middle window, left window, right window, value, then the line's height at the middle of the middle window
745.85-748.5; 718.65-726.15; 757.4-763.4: -0.08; 15.8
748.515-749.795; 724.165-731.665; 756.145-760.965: -0.07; 15.9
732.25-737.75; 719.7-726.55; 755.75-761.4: -0.04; 15.8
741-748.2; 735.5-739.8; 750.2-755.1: -0.02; 16.5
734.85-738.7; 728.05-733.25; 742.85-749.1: -0.03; 16.4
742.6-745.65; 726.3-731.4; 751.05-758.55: -0.03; 16.2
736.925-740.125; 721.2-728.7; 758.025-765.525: -0.06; 16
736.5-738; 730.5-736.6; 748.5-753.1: -0.04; 16.3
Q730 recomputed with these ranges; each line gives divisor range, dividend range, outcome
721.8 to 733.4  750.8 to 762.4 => 1.09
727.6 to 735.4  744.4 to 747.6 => 1.08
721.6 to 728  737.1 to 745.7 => 1.10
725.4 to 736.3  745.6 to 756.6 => 1.08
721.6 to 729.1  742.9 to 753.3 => 1.11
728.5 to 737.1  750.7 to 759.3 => 1.06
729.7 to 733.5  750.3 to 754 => 1.07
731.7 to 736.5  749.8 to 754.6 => 1.05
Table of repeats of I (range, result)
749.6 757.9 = 16.1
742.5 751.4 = 16.8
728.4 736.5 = 16.2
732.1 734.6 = 16.1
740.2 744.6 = 16.7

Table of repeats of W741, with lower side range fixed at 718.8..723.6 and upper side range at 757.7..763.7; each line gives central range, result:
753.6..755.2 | -0.03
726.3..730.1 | -0.15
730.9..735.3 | -0.11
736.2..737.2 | -0.07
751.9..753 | -0.04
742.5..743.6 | -0.04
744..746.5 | -0.17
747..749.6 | -0.19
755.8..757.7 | 0.00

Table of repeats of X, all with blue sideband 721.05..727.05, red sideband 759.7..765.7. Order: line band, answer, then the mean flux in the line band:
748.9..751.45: -0.111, 16.5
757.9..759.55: -0.050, 16.3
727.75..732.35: -0.121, 16.2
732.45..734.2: -0.058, 16.3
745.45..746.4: -0.070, 17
